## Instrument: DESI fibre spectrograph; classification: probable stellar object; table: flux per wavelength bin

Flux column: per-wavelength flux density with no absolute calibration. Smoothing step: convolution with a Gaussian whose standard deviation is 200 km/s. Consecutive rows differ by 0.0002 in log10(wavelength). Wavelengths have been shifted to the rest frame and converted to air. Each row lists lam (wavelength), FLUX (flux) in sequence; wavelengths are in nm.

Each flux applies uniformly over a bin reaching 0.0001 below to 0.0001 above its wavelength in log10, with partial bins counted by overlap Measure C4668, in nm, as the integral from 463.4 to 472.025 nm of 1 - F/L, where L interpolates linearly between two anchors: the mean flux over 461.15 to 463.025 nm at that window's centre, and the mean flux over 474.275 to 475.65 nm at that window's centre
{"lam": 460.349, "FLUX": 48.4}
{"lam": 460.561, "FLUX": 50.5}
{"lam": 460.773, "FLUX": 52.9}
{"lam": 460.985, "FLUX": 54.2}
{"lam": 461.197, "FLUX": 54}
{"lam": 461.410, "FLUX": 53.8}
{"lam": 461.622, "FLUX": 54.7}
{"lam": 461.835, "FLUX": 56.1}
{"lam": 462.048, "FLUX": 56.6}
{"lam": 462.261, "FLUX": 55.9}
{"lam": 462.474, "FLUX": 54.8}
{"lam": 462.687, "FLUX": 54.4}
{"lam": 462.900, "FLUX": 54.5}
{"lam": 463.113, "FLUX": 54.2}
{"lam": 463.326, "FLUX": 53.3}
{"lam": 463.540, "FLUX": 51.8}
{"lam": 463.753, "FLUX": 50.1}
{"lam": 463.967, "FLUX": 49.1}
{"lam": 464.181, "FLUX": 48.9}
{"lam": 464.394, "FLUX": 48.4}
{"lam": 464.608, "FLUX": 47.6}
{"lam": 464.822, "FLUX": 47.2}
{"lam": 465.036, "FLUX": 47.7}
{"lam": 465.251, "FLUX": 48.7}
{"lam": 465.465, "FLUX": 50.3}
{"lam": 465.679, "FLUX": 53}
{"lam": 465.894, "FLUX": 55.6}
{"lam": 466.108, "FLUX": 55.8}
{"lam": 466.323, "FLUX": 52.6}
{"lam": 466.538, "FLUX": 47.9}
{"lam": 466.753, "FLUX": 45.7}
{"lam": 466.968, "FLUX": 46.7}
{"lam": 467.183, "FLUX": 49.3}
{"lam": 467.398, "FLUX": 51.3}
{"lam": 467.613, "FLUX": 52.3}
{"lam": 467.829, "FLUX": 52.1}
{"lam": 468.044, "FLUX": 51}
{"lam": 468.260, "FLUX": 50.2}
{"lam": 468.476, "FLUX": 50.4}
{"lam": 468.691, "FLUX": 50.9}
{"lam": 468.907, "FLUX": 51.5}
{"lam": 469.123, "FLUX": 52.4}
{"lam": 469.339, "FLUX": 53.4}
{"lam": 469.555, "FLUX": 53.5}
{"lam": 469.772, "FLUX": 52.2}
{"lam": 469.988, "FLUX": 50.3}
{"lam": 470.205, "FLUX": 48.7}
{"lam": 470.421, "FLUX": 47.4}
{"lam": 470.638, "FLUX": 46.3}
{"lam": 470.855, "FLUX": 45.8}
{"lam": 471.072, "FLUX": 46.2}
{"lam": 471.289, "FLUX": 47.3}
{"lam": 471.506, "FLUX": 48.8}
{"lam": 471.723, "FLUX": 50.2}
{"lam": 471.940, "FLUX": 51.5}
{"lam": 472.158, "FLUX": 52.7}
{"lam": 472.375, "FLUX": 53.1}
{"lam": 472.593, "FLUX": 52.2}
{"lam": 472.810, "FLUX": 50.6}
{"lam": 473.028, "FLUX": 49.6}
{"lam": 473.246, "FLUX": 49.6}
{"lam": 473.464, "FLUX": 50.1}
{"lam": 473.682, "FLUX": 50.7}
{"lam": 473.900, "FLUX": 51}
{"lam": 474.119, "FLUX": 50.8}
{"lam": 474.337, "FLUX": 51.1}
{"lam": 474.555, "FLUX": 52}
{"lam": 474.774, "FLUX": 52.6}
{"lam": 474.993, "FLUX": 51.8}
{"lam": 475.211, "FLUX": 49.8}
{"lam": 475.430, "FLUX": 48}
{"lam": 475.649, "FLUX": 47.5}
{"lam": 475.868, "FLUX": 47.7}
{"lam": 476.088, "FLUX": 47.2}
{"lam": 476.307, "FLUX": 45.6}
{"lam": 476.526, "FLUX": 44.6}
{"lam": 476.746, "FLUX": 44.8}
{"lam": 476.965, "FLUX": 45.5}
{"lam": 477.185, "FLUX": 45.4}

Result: 0.50 nm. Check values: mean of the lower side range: 55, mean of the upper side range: 50.6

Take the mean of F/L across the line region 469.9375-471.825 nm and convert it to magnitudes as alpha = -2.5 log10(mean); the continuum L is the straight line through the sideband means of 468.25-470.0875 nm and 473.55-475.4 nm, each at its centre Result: 0.08 mag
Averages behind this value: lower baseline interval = 51.7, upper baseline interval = 51.1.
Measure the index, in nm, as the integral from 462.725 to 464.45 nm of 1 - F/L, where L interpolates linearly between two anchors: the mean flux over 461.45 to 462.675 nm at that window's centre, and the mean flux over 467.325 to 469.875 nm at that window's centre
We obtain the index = 0.10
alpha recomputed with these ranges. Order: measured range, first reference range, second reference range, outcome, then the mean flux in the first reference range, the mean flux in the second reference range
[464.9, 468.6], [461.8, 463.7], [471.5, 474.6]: 0.05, 54.4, 51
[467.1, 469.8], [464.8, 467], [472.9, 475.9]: -0.03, 50.3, 50.2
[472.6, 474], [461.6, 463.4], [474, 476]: 0.01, 55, 50.1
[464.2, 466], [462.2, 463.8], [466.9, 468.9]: 0.06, 53.7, 50.6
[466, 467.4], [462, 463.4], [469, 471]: 0.05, 54.8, 49.9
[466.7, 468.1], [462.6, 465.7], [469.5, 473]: 0.01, 50.5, 49.7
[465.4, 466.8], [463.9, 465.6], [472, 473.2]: -0.06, 48.6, 51.5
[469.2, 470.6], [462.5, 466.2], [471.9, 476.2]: 0.00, 51.3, 50.5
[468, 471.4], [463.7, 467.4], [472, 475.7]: 0.01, 49.7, 50.8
